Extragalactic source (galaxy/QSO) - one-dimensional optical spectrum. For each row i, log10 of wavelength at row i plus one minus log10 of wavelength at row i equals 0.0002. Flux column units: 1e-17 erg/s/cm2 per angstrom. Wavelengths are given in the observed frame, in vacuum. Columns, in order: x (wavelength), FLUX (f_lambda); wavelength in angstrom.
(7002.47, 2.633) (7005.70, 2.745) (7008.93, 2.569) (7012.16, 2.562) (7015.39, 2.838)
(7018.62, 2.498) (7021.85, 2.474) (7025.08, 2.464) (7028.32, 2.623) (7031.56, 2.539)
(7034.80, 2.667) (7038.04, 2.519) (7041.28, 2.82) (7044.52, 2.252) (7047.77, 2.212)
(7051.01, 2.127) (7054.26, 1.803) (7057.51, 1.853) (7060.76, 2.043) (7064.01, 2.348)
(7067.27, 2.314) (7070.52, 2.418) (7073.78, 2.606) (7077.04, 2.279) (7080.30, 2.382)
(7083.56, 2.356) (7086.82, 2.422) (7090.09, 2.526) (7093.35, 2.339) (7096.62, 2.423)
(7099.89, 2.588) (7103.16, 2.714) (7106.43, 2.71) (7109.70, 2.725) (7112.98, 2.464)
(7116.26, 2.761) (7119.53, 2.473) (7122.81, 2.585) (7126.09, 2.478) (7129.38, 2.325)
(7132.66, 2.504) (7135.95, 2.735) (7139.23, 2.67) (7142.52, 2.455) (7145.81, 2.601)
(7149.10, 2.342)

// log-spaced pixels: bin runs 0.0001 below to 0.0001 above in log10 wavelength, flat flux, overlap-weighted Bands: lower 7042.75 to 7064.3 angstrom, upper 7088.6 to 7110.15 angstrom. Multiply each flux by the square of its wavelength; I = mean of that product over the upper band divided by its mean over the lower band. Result 1.25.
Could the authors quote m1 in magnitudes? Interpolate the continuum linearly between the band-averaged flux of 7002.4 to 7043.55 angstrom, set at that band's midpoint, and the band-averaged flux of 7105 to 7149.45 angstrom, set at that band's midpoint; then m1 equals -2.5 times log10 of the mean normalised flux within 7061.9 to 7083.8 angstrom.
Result 0.090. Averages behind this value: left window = 2.6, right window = 2.56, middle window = 2.38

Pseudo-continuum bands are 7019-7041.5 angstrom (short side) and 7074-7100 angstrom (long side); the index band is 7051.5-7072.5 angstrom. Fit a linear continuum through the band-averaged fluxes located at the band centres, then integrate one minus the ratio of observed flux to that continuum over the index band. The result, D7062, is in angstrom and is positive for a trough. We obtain 2.9 angstrom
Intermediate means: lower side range 2.57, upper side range 2.41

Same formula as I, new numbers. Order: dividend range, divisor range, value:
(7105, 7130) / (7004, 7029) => 1.02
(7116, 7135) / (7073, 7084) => 1.06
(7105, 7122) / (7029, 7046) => 1.04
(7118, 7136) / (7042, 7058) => 1.21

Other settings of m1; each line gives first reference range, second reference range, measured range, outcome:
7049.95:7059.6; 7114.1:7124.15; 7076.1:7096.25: -0.065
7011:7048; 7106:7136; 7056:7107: 0.073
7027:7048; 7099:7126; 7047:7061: 0.270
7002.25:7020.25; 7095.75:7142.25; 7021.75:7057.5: 0.106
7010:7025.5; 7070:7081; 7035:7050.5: 0.028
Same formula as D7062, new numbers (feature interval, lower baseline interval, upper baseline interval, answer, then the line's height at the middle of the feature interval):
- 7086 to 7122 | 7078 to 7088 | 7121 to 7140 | -1.6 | 2.45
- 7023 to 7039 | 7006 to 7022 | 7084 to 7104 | 0.1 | 2.58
